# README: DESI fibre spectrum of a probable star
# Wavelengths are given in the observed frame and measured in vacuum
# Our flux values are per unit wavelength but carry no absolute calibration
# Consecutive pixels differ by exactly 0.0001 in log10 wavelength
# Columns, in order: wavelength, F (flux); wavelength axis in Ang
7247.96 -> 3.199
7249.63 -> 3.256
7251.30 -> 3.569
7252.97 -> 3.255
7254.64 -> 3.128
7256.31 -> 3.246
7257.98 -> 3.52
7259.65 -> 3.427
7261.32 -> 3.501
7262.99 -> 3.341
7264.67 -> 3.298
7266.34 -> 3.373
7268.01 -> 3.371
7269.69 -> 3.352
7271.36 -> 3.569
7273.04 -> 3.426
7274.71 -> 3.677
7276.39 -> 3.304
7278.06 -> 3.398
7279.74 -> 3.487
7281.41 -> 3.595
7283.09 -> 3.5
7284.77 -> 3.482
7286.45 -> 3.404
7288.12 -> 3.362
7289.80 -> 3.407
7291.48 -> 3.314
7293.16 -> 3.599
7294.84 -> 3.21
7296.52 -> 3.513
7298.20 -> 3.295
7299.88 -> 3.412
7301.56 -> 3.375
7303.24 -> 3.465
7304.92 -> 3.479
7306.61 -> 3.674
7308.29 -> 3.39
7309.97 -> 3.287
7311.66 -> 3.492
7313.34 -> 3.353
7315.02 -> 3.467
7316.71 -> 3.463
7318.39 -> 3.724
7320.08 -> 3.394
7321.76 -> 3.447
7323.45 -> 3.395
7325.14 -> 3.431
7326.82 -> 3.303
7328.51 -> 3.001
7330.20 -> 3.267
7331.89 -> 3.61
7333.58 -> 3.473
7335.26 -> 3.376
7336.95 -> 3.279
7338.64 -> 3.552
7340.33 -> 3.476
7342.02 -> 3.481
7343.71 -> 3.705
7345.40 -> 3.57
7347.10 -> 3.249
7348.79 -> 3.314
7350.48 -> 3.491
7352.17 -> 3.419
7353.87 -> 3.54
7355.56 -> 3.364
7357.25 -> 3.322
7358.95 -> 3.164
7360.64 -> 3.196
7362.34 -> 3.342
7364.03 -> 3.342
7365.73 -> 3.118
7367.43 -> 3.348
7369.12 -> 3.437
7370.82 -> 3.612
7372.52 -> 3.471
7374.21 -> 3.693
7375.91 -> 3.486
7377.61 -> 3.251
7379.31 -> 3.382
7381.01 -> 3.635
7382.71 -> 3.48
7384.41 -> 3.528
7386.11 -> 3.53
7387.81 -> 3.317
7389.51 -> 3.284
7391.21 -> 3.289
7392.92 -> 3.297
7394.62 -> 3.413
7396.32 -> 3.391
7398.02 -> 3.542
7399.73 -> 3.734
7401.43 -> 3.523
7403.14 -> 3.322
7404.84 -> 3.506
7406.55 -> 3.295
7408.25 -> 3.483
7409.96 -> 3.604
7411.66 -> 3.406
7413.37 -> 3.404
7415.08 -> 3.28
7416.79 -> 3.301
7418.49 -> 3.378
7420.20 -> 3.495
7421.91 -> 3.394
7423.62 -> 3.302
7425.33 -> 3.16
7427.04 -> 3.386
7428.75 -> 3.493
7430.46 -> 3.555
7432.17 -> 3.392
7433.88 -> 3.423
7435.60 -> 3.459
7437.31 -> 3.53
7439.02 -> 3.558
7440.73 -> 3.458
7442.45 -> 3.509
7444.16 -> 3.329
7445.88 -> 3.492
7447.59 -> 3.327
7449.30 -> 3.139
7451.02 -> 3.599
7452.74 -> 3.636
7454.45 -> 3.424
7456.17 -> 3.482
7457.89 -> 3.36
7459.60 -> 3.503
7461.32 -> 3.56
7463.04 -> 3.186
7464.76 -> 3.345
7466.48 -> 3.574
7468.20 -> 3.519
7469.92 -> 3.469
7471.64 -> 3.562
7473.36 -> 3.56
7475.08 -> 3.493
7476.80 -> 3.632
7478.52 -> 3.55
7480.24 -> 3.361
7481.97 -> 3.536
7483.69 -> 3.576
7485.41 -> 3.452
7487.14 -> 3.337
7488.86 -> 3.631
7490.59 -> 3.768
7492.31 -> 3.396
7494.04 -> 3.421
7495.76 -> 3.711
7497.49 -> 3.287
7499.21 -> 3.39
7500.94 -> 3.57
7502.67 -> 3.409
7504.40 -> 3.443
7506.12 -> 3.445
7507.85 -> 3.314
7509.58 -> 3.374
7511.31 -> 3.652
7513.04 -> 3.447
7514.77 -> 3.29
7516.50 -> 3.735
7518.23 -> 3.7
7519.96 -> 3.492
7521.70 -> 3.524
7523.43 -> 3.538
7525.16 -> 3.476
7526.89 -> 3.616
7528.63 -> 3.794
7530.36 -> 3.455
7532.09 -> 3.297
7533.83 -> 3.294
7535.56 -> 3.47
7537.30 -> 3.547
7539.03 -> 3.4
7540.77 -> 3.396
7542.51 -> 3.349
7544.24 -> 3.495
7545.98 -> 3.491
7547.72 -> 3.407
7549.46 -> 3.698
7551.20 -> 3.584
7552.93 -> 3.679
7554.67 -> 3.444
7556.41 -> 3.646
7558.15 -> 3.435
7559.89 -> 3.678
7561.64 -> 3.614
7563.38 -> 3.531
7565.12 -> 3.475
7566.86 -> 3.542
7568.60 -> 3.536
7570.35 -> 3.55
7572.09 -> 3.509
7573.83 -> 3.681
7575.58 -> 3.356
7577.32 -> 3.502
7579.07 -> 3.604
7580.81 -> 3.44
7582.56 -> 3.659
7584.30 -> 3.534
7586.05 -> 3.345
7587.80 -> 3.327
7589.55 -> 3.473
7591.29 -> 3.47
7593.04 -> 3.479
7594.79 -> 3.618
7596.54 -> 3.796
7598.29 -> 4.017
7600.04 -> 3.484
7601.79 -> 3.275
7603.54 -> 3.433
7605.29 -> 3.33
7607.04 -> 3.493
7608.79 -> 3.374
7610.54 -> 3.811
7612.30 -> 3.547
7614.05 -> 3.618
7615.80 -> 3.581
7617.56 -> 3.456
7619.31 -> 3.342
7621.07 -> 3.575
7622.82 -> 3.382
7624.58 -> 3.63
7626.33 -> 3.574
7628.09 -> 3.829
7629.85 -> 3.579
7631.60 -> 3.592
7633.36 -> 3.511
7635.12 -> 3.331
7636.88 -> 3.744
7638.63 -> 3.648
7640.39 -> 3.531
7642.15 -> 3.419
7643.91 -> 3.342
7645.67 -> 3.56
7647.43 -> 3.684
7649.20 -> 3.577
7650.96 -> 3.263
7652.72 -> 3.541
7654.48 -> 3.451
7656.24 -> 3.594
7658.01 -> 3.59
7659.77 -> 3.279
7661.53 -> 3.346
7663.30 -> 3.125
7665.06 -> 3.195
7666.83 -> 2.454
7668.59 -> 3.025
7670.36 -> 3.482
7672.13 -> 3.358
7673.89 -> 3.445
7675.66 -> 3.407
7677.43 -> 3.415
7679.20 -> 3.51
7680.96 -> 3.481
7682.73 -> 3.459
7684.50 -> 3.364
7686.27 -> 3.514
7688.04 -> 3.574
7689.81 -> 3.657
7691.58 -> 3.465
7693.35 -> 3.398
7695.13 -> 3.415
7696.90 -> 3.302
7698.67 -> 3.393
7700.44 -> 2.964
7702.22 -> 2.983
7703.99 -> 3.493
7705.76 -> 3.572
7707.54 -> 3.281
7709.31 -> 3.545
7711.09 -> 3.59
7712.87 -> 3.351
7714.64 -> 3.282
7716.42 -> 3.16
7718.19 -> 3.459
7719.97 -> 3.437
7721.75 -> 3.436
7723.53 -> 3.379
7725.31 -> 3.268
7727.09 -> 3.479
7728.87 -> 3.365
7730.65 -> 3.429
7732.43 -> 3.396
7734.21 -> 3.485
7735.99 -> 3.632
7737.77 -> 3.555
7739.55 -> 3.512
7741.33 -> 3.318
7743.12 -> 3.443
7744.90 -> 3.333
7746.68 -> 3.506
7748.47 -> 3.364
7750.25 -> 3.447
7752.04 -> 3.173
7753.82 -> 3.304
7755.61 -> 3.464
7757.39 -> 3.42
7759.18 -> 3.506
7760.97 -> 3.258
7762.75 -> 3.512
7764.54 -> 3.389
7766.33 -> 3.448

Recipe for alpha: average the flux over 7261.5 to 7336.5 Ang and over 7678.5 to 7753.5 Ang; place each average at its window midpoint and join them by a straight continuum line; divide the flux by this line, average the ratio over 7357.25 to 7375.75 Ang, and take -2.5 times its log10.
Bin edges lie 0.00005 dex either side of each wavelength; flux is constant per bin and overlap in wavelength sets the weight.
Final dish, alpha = 0.015 mag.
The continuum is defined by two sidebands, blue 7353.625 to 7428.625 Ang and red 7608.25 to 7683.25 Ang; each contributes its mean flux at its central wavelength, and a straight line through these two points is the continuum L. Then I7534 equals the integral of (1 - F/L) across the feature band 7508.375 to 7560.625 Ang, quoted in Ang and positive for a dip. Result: -1.19 Ang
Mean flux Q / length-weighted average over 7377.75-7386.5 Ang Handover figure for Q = 3.49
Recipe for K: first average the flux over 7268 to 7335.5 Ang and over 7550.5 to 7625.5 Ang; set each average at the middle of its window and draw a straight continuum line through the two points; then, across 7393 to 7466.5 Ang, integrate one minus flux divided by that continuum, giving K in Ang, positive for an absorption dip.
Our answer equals 0.9 Ang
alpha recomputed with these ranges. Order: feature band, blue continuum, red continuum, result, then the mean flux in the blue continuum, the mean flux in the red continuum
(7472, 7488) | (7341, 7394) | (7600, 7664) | -0.02 mag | 3.41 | 3.5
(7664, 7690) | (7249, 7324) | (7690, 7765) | 0.02 mag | 3.42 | 3.39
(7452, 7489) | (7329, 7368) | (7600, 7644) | -0.01 mag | 3.39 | 3.52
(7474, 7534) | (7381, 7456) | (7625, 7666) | -0.01 mag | 3.43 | 3.49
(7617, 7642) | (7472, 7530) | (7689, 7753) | -0.03 mag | 3.51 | 3.4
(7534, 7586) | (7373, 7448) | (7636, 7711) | -0.03 mag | 3.43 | 3.4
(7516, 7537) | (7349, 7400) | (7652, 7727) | -0.04 mag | 3.41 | 3.37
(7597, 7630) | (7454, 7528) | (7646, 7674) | -0.05 mag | 3.49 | 3.34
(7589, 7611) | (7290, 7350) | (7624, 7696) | -0.03 mag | 3.42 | 3.45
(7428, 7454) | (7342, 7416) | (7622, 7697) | -0.01 mag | 3.42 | 3.44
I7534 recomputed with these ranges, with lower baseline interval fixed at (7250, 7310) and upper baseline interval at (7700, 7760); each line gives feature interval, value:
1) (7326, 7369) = 0.5 Ang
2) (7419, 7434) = 0.1 Ang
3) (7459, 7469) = -0.1 Ang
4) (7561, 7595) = -1.1 Ang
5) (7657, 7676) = 0.9 Ang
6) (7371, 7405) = -0.4 Ang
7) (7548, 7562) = -0.8 Ang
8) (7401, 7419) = 0.0 Ang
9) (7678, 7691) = -0.4 Ang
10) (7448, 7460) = -0.1 Ang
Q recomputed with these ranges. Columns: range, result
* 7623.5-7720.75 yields 3.42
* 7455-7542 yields 3.49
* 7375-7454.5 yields 3.43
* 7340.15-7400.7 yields 3.42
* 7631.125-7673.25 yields 3.4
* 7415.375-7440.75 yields 3.42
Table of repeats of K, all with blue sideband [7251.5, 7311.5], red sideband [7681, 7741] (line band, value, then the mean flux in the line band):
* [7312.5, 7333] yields 0.1 Ang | 3.4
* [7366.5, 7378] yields -0.2 Ang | 3.48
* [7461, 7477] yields -0.3 Ang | 3.48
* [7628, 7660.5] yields -1.1 Ang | 3.52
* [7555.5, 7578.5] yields -0.9 Ang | 3.54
